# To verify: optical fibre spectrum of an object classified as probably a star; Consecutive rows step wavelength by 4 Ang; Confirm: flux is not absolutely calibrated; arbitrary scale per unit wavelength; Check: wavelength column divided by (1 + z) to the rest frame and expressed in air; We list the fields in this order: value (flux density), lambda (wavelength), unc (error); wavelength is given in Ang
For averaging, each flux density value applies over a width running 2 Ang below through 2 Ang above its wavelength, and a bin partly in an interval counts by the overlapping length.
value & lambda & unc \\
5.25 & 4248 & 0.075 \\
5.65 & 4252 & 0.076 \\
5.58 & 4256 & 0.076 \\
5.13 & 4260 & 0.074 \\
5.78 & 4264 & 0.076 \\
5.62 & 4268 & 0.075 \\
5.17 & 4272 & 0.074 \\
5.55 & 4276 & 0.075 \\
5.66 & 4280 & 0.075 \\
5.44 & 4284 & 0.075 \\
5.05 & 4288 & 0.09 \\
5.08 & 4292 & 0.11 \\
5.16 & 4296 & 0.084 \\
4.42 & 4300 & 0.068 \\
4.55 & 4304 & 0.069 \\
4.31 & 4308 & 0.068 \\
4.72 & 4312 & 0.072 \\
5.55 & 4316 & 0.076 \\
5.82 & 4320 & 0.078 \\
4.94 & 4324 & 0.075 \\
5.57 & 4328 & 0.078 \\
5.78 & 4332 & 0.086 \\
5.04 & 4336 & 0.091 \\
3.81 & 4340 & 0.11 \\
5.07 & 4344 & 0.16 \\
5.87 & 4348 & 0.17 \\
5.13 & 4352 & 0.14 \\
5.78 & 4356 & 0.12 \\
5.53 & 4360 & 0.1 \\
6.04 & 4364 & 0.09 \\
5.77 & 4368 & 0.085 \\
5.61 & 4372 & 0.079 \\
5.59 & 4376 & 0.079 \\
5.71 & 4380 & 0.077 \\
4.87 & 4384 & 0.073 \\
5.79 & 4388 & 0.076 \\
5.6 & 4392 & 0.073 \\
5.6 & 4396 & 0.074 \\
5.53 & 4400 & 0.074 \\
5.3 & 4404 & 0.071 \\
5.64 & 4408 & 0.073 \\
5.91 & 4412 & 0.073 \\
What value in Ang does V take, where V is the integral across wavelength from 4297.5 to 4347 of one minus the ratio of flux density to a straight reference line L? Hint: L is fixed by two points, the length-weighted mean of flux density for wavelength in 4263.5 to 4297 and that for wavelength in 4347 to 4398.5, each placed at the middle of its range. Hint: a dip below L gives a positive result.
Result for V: 4.5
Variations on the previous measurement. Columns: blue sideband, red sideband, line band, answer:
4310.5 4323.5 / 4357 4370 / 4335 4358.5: 2.1 Ang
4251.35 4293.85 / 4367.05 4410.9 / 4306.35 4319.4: 1.2 Ang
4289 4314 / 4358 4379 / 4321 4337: -0.8 Ang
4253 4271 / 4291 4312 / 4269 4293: -1.1 Ang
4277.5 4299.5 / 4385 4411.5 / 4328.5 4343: 1.1 Ang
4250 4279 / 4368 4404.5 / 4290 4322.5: 3.3 Ang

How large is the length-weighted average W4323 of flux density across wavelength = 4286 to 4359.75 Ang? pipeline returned 5.1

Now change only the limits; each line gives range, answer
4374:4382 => 5.65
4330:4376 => 5.41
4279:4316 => 4.95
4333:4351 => 5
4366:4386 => 5.51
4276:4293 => 5.35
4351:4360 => 5.51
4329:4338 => 5.43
